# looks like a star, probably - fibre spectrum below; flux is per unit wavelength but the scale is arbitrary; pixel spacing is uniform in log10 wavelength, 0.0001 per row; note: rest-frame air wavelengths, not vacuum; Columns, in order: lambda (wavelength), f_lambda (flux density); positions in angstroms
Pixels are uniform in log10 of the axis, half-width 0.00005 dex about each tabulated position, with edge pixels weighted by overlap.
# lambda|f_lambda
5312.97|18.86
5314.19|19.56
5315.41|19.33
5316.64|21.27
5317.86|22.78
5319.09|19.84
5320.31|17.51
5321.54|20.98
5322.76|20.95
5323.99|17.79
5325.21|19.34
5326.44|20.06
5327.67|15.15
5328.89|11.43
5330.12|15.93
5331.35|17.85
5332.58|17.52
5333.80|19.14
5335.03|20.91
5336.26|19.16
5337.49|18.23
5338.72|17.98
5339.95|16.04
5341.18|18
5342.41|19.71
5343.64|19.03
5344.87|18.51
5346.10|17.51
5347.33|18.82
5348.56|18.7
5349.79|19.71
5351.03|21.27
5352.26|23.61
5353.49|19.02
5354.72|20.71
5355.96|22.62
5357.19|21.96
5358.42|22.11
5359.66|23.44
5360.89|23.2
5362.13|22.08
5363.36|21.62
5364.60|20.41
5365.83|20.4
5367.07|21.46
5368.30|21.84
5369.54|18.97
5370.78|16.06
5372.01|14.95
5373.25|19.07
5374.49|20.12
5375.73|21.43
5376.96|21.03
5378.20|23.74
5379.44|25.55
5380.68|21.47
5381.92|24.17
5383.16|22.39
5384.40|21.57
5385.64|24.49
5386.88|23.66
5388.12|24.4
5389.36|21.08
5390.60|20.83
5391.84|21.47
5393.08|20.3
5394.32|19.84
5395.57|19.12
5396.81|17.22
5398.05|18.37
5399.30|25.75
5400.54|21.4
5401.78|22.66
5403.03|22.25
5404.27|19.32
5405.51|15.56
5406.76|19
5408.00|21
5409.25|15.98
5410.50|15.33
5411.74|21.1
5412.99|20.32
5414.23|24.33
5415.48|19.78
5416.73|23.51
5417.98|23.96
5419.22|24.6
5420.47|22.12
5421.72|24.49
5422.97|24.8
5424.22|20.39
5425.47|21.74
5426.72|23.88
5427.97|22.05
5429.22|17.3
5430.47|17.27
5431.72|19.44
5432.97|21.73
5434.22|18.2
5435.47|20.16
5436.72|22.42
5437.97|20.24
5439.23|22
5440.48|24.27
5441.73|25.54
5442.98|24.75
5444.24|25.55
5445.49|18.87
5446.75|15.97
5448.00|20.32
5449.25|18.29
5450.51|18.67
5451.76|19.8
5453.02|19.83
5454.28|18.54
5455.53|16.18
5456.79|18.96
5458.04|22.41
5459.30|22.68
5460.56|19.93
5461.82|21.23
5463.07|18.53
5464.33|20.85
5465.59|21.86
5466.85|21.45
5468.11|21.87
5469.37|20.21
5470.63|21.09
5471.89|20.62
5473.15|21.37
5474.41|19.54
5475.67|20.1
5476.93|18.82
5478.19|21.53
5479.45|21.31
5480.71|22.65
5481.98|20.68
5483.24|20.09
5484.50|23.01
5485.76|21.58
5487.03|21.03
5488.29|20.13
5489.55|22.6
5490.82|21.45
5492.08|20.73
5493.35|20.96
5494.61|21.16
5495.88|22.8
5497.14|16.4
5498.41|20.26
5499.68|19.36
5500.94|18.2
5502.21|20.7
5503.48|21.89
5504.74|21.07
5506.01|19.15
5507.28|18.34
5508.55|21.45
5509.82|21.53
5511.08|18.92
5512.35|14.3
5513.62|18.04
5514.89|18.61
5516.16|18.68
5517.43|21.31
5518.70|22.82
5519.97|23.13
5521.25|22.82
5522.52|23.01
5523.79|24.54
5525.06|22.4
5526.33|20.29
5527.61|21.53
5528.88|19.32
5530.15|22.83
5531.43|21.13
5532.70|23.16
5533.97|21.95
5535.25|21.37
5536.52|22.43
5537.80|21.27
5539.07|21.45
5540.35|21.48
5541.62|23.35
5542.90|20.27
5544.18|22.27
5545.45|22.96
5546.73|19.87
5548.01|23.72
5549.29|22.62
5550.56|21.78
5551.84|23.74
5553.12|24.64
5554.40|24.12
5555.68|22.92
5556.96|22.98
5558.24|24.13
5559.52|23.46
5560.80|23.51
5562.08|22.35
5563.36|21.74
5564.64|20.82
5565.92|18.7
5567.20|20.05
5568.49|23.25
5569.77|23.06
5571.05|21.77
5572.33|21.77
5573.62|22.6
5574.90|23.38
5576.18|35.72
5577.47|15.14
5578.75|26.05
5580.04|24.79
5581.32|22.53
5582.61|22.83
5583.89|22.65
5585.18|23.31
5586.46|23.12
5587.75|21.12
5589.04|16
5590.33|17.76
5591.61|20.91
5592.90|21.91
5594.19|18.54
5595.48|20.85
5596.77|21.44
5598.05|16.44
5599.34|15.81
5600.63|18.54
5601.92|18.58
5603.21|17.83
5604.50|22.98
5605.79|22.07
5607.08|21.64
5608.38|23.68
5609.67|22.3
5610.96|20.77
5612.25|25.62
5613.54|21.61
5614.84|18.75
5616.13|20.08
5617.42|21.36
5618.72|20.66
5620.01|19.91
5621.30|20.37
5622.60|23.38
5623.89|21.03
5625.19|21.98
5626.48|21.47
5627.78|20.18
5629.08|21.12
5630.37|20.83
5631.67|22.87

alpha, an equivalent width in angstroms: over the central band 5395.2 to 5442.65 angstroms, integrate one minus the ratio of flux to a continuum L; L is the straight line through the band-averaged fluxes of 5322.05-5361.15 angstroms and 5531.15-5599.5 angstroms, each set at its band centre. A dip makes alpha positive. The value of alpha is -2.0 angstroms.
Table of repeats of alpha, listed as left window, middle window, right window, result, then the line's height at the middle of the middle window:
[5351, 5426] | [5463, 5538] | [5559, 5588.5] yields 4.4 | 22.2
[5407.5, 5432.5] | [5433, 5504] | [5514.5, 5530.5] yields 2.3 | 21.4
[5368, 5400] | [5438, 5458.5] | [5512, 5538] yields 0.6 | 21.2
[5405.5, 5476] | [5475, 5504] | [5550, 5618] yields 0.5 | 21.1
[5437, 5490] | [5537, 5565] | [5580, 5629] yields -2.3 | 20.9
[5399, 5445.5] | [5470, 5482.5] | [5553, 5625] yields 0.4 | 21.5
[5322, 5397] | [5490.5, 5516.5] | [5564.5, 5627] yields 1.5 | 20.9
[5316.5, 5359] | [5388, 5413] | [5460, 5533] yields -0.3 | 19.8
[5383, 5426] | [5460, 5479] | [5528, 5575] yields 0.9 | 21.7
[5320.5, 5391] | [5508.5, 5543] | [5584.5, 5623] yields -1.3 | 20.4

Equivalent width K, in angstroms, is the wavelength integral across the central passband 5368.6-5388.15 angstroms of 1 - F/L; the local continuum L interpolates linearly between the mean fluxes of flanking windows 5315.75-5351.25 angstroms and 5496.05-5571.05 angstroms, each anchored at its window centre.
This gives -2.1 angstroms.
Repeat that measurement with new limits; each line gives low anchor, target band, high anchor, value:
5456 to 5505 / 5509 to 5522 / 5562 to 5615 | 0.6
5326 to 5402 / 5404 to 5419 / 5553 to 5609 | 0.4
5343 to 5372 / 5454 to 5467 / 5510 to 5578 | 0.6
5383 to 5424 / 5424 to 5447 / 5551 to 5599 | 0.2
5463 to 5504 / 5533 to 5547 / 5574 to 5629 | -0.5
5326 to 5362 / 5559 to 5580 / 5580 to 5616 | -2.2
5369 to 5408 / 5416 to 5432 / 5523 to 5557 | -0.6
